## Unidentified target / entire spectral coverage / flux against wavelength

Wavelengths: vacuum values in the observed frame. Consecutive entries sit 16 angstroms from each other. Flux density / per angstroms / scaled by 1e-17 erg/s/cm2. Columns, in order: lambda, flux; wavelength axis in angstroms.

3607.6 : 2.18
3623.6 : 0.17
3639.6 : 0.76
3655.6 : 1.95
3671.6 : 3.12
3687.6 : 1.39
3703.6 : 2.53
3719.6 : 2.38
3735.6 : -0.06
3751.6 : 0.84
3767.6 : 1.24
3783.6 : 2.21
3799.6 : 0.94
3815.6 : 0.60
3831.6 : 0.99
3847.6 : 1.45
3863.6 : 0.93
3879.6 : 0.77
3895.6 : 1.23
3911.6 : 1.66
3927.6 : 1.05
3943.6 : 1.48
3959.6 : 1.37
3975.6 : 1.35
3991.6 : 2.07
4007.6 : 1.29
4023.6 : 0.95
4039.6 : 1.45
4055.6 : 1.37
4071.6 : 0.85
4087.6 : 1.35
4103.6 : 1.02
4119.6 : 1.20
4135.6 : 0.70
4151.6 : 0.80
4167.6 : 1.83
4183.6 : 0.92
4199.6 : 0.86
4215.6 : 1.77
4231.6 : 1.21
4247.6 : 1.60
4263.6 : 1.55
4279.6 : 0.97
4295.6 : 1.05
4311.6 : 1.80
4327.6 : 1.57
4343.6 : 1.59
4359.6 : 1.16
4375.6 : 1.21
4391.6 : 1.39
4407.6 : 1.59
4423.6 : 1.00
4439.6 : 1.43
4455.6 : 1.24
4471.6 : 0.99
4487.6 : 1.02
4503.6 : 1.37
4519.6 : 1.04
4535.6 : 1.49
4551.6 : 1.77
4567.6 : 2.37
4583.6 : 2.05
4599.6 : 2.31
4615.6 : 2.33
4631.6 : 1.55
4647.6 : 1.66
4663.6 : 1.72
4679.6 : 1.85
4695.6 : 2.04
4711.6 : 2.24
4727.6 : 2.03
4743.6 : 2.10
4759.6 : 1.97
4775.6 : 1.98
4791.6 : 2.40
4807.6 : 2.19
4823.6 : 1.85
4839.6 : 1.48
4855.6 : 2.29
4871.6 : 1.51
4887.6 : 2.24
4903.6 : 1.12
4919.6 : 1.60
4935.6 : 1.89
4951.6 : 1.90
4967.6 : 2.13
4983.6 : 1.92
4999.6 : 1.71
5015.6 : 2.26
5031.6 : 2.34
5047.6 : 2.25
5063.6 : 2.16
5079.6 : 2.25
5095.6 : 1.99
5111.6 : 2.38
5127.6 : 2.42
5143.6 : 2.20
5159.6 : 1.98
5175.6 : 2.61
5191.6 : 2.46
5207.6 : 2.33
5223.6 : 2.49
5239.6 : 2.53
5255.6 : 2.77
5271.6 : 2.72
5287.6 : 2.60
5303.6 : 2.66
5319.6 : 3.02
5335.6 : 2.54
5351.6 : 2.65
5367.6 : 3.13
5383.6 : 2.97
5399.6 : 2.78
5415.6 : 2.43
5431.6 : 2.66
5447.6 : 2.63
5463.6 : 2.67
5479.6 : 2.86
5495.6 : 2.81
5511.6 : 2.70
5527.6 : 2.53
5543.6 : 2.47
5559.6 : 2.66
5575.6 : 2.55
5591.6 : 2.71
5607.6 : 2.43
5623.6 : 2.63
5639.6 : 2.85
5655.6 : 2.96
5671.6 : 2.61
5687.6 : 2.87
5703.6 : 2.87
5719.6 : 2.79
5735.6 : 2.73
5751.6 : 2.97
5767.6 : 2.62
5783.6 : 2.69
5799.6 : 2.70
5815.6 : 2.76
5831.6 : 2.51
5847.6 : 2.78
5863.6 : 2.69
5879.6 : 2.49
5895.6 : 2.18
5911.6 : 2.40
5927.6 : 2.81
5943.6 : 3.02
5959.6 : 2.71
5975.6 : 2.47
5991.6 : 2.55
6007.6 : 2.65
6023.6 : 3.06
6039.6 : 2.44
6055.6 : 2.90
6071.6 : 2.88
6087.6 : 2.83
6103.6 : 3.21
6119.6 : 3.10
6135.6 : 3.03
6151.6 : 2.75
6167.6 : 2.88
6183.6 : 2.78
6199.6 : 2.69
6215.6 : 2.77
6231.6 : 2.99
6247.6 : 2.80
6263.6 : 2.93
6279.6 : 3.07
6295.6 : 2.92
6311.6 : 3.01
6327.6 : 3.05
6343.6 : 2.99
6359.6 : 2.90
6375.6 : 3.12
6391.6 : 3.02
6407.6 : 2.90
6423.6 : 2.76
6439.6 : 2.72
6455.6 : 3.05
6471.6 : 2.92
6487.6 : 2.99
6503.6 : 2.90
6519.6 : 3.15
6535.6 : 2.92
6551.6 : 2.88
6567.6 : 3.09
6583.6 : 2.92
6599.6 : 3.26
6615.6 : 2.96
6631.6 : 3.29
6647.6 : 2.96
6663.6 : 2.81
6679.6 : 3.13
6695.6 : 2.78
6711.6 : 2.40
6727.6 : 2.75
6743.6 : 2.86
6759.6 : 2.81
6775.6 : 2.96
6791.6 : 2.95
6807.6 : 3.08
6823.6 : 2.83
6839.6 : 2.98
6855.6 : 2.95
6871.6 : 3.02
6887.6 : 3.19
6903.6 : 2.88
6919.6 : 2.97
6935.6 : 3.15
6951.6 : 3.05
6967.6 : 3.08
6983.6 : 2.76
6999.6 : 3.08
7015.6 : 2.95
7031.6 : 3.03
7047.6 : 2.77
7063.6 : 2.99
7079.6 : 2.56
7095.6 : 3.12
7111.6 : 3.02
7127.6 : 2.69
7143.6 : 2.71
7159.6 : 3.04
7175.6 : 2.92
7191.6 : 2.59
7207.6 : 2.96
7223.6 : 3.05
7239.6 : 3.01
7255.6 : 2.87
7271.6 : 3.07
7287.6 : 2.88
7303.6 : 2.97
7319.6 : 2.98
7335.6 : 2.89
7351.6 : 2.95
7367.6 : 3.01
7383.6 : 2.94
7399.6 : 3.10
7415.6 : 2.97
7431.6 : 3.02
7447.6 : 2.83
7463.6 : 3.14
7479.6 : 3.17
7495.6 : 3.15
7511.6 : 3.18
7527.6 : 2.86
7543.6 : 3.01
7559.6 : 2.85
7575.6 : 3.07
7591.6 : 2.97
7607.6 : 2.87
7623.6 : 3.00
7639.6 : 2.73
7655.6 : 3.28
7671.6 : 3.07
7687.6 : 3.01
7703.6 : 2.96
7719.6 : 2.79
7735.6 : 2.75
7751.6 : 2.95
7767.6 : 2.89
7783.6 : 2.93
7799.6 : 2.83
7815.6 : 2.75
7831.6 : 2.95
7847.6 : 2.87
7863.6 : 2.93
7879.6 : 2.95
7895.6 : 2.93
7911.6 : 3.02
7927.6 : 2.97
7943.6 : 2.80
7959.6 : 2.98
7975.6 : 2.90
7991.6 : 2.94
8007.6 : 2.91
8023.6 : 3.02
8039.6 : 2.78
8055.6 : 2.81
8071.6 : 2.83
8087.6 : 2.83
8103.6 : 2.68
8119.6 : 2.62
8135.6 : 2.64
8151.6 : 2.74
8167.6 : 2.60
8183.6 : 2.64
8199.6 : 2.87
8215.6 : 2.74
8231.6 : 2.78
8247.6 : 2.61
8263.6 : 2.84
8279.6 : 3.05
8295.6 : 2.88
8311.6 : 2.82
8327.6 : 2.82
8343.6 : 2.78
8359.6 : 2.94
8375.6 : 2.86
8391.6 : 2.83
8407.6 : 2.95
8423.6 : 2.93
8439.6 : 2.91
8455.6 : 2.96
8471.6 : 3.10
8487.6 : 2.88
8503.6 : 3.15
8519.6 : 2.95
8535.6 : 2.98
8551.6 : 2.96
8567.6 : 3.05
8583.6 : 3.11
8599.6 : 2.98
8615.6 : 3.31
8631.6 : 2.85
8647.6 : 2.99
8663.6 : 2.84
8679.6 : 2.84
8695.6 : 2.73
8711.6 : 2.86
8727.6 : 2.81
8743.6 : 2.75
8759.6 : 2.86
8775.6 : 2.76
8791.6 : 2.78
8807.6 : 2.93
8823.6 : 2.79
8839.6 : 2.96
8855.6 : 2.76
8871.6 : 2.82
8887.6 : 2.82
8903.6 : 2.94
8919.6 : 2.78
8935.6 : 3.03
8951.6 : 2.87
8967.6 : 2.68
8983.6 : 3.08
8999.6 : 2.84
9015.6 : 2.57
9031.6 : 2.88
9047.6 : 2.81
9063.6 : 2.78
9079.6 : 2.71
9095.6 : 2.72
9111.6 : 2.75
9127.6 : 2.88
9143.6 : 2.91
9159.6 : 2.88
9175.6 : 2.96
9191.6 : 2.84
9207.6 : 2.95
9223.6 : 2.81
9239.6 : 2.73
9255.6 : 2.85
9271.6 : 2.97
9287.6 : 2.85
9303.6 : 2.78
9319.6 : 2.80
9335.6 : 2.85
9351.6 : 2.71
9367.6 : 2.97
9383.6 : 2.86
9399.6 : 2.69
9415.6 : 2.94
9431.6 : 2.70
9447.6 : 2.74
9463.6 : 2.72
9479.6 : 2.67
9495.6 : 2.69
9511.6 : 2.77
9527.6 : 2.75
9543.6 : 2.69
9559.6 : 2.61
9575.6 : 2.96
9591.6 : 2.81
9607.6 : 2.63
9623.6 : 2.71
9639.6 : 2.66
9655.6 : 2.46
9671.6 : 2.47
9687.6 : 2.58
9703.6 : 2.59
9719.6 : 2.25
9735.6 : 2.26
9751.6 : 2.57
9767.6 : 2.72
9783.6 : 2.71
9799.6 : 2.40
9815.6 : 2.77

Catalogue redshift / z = 0.14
